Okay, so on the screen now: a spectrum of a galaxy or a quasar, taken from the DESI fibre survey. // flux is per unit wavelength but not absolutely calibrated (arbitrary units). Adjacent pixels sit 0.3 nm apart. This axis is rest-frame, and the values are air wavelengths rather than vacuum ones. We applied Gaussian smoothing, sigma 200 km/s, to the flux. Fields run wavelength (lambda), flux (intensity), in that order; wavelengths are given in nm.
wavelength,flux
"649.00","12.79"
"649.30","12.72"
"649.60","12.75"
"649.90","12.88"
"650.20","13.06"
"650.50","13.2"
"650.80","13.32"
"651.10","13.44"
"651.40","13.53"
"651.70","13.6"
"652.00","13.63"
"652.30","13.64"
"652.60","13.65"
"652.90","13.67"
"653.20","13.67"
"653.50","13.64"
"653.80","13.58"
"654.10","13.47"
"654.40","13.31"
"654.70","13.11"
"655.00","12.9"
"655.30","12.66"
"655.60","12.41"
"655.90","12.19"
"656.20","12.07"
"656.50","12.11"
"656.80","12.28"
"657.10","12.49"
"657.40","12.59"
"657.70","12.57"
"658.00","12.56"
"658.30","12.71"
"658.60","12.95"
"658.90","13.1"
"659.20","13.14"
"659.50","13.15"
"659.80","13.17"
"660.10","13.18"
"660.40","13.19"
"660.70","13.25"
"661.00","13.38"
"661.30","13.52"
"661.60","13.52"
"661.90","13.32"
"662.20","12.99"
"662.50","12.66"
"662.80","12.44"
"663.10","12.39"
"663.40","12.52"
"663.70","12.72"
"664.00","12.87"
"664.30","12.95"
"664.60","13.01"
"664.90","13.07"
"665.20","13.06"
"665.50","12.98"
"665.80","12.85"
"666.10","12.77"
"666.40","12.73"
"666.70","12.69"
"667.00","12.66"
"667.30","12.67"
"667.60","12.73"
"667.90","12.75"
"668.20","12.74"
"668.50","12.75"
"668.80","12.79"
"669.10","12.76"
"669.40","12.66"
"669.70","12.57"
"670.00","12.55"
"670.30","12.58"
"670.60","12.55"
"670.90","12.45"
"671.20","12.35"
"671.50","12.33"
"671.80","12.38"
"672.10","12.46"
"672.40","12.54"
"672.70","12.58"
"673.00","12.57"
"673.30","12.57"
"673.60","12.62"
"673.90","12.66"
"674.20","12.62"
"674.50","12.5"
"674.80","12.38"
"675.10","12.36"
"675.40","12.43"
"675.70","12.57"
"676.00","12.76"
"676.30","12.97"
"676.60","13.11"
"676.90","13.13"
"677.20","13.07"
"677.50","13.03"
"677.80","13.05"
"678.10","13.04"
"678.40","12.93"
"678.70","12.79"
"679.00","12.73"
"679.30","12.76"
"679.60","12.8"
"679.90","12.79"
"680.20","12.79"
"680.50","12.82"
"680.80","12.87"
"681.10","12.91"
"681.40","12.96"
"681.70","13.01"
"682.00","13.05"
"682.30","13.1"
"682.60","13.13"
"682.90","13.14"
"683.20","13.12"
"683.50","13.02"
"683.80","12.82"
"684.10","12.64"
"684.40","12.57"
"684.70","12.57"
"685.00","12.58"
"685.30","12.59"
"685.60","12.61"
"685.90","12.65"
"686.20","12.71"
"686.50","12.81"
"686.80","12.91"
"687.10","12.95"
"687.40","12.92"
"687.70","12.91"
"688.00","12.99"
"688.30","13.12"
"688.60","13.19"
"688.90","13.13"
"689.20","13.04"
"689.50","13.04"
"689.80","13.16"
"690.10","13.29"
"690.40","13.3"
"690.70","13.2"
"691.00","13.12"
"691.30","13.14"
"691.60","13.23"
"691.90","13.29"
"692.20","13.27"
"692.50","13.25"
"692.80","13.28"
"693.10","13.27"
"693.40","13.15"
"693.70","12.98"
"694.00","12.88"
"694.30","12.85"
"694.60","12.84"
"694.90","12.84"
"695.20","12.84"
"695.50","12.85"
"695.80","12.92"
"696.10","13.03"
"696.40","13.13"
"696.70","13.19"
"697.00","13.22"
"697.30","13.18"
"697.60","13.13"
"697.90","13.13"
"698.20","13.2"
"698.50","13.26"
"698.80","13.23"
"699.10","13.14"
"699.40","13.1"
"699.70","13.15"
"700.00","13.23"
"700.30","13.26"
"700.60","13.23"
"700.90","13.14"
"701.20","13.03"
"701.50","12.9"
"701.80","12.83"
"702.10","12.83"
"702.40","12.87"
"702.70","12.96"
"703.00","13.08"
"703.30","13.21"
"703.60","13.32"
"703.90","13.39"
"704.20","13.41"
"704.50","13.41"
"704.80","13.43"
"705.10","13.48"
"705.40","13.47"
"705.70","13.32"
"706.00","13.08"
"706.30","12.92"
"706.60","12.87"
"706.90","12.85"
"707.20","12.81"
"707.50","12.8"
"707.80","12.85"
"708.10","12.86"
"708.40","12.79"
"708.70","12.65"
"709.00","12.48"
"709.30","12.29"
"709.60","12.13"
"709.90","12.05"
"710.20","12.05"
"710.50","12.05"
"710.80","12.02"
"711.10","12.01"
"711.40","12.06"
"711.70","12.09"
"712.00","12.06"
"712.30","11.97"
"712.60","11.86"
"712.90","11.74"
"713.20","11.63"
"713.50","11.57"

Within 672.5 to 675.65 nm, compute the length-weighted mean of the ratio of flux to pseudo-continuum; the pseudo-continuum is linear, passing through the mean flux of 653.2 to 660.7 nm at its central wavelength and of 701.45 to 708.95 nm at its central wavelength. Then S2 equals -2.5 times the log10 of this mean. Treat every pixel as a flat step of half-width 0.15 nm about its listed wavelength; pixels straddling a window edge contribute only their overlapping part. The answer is 0.03 mag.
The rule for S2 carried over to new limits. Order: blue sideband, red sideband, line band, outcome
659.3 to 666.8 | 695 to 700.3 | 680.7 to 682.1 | 0.01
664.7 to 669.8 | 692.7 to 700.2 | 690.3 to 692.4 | -0.02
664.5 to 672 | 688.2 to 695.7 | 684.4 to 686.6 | 0.03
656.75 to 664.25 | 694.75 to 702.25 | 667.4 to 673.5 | 0.03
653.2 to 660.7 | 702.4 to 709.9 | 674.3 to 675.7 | 0.04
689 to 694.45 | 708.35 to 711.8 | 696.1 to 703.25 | -0.03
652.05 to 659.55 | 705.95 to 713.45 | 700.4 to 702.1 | -0.05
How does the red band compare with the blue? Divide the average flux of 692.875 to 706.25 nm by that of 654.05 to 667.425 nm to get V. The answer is 1.02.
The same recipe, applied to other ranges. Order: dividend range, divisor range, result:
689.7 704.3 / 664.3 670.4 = 1.03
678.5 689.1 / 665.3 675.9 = 1.02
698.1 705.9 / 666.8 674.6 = 1.05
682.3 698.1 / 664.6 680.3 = 1.02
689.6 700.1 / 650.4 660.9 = 1.00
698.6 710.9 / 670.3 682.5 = 1.02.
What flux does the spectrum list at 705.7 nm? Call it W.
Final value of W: 13.32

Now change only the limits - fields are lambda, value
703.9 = 13.39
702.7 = 12.96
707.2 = 12.81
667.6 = 12.73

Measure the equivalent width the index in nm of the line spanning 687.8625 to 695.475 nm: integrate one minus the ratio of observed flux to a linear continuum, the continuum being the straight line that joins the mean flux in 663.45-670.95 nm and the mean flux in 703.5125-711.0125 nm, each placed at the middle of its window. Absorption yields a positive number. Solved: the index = -0.18 nm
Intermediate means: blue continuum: 12.8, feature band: 13.1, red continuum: 12.8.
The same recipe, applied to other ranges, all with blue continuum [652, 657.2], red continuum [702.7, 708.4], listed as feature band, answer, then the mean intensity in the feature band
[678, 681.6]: 0.061 nm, 12.8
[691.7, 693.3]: -0.021 nm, 13.3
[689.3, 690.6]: -0.010 nm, 13.2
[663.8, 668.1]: 0.066 nm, 12.8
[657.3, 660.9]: 0.014 nm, 13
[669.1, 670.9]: 0.064 nm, 12.6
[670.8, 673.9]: 0.133 nm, 12.5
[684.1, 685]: 0.034 nm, 12.6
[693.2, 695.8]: 0.038 nm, 12.9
